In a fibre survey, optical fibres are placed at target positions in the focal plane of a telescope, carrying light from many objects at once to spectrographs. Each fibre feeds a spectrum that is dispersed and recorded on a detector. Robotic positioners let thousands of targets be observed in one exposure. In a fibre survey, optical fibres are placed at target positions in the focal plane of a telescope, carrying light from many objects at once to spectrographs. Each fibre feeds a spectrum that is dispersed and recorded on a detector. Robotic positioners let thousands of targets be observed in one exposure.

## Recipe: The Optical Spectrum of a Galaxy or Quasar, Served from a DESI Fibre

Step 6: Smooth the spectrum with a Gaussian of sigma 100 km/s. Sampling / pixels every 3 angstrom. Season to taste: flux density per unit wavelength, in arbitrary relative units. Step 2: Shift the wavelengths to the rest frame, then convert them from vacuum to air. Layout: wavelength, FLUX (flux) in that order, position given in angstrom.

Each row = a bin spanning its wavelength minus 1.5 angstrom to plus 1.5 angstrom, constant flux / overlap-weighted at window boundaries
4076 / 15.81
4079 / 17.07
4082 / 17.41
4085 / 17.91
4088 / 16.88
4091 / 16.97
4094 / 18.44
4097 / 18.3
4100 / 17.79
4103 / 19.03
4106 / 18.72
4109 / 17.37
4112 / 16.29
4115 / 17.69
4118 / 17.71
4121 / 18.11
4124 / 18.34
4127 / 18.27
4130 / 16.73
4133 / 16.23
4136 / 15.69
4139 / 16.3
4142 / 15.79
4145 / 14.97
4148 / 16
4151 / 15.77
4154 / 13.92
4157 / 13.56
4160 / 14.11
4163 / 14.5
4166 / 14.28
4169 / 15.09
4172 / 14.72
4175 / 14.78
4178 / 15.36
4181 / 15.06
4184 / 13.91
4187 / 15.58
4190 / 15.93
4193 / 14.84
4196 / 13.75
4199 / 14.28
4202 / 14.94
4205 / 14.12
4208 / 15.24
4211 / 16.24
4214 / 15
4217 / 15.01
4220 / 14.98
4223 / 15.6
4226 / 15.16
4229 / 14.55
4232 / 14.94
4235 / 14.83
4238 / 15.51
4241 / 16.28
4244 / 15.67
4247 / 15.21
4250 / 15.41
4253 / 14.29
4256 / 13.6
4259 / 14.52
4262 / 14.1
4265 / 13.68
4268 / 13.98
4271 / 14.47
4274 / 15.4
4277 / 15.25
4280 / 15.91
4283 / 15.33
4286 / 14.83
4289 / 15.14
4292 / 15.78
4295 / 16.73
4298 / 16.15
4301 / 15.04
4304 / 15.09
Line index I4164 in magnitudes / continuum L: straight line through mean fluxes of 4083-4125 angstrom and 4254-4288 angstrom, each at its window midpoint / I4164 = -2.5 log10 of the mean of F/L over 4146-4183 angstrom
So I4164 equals 0.132 mag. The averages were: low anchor 17.8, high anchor 14.6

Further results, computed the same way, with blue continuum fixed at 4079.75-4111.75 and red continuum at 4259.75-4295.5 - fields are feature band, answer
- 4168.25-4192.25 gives 0.10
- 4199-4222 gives 0.07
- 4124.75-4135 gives 0.01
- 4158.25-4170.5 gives 0.16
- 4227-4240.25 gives 0.04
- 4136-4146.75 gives 0.09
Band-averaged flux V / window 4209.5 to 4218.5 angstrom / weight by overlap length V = 15.4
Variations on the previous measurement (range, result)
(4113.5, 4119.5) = 17.7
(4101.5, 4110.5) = 18.4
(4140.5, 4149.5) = 15.6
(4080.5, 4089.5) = 17.4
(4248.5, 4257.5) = 14.4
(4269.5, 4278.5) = 15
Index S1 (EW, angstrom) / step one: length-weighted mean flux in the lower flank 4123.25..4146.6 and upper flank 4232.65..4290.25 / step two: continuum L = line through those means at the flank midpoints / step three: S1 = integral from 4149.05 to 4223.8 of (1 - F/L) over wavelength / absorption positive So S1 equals 4.8 angstrom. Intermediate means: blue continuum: 16.5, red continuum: 14.9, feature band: 14.8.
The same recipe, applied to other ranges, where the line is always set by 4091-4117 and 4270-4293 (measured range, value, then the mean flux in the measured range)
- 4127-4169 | 4.7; 15.3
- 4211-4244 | 1.7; 15.3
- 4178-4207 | 3.2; 14.8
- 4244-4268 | 1.8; 14.5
